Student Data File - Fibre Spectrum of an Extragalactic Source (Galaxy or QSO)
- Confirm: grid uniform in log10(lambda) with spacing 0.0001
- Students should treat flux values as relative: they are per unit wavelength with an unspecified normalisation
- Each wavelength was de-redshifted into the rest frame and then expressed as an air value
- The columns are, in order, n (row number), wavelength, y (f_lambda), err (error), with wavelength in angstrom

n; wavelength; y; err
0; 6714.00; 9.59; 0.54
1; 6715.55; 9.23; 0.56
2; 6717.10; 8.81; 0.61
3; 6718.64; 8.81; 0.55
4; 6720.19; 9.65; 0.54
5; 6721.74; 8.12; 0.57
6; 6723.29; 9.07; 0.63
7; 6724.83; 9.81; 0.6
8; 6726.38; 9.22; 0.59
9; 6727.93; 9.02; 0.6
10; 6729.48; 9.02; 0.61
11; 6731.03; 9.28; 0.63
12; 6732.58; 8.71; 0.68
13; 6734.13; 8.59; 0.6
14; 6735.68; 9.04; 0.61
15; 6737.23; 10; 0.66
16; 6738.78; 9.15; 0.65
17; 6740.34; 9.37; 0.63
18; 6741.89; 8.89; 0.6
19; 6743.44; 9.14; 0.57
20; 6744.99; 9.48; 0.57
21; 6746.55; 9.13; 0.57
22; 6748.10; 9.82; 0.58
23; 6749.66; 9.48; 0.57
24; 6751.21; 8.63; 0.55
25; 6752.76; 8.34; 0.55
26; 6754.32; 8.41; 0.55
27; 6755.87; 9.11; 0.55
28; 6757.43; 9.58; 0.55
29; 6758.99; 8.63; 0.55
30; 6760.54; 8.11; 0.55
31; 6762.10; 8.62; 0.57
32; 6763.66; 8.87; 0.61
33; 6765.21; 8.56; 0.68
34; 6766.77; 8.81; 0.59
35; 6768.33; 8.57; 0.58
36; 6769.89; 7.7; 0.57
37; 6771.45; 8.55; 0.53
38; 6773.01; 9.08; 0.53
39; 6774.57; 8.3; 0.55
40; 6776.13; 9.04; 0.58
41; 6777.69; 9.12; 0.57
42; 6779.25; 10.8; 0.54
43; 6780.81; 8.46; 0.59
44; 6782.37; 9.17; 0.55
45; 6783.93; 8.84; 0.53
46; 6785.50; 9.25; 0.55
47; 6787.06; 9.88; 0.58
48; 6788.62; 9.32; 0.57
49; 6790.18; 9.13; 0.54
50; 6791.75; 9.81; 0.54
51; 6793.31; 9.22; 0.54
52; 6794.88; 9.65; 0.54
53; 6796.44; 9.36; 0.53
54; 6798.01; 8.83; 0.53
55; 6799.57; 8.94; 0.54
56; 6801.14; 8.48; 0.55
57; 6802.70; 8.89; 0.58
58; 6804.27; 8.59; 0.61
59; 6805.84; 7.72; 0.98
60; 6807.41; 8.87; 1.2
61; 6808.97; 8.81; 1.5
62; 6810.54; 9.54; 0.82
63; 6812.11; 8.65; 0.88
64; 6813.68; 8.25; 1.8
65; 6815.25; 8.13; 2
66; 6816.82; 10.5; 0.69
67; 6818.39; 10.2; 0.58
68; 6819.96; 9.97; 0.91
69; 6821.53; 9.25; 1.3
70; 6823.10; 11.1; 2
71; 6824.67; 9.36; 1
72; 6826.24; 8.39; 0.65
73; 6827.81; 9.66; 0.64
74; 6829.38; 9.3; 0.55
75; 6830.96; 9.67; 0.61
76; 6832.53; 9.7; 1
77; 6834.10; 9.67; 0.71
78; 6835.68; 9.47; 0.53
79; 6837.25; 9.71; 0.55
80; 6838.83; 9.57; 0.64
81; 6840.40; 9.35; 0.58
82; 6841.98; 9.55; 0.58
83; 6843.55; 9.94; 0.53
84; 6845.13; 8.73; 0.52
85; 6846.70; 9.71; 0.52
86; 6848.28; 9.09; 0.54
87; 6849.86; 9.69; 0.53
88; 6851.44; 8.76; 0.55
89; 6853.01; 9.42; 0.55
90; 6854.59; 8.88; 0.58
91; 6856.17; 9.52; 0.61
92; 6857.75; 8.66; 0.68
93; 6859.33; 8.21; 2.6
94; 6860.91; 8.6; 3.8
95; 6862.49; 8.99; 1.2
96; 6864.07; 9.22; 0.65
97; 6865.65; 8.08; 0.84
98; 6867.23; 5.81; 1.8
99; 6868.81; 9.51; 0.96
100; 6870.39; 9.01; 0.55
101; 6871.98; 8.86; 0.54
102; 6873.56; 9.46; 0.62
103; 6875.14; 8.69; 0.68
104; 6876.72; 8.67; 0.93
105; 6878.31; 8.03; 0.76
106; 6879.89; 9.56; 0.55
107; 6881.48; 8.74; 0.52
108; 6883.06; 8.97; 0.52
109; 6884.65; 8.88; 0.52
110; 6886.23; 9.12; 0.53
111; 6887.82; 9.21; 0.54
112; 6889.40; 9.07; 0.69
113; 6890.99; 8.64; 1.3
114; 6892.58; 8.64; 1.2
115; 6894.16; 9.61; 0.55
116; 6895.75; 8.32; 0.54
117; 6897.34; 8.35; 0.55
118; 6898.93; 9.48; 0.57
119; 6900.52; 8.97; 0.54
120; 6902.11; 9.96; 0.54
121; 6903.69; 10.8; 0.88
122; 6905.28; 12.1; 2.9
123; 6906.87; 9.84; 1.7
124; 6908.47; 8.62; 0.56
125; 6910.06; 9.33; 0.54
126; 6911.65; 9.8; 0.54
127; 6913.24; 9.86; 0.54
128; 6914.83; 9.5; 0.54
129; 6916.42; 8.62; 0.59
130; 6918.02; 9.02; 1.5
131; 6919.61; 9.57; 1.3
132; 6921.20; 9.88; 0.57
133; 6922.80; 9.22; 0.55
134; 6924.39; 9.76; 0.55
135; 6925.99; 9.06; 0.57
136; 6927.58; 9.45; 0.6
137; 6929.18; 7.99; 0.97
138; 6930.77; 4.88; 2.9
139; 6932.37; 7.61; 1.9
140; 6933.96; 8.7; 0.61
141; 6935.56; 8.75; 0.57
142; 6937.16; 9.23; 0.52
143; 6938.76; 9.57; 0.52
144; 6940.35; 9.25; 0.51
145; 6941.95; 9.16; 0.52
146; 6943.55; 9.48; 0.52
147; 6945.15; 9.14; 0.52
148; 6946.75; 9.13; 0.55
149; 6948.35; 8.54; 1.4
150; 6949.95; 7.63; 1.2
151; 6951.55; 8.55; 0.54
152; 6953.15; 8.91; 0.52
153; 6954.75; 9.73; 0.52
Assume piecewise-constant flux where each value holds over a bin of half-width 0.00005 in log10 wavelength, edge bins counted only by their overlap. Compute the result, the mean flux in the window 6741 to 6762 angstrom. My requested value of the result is 8.97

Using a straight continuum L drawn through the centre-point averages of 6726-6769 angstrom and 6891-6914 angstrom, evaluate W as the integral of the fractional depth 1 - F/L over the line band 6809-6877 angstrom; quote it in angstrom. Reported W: 1.0 angstrom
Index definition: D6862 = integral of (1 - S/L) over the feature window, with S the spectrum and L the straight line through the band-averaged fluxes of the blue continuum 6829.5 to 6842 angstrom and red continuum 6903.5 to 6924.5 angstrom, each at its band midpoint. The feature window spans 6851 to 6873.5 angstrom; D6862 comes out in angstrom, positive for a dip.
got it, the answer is 2.1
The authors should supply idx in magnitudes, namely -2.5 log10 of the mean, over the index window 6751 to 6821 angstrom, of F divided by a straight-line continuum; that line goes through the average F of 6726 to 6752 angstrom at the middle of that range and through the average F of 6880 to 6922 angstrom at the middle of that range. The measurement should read 0.03 mag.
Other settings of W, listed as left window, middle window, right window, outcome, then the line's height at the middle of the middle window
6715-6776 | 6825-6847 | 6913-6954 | -1.4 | 8.9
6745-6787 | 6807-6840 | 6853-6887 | -2.2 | 8.82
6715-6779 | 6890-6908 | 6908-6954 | -1.2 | 8.92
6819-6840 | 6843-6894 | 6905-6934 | 2.6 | 9.36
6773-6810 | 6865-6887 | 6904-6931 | 1.3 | 9.24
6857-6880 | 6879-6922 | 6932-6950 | -3.0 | 8.74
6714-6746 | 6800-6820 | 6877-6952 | 0.4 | 9.1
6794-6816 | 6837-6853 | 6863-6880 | -1.4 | 8.66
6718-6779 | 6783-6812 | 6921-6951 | -0.5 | 8.9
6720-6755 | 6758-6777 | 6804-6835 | 1.2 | 9.16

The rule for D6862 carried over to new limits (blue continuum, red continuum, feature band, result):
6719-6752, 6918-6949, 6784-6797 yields -0.5 angstrom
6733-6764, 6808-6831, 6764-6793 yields 0.5 angstrom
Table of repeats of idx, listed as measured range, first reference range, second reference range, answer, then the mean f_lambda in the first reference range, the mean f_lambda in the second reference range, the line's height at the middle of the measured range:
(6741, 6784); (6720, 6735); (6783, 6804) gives 0.025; 9.03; 9.18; 9.11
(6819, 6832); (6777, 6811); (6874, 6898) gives -0.067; 9.12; 8.85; 9.02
